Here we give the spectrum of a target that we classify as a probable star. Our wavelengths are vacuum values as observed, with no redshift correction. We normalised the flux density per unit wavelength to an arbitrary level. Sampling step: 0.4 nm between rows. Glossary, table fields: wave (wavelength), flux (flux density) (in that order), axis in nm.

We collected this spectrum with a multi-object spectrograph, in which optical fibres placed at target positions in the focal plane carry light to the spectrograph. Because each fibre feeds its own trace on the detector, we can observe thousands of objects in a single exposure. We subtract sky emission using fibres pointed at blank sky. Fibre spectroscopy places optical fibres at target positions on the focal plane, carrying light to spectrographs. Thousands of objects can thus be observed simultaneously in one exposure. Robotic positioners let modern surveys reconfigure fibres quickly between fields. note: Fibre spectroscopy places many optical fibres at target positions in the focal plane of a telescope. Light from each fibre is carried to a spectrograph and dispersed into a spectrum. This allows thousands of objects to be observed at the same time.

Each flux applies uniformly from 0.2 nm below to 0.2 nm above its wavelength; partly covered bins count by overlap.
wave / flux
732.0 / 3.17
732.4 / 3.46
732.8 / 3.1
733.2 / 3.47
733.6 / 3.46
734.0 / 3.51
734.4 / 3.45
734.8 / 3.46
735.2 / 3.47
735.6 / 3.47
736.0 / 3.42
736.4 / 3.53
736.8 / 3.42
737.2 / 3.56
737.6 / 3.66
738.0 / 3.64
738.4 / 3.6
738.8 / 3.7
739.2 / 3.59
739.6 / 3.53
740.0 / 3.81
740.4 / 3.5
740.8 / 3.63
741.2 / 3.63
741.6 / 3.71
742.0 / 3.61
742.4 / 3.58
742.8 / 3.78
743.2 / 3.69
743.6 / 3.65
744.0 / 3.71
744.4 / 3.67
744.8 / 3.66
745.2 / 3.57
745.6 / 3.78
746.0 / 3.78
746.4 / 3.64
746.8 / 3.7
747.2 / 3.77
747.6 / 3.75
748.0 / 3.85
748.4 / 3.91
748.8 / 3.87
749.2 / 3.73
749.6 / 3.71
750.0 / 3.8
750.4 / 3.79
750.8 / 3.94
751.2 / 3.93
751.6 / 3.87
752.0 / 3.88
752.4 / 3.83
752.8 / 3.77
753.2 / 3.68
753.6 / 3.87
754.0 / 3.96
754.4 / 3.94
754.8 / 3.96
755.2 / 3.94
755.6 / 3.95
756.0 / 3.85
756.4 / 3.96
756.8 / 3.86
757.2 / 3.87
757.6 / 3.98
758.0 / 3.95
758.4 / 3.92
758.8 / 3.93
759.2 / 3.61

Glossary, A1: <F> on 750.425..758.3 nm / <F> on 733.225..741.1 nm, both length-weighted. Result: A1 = 1.1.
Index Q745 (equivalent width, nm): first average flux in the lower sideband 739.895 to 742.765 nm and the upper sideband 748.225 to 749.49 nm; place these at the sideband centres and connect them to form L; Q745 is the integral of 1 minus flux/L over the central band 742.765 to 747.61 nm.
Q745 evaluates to 0.05 nm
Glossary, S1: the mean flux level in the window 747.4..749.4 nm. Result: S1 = 3.82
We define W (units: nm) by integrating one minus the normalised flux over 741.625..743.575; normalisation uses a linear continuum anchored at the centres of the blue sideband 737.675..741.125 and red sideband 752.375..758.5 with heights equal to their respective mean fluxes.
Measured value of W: 0.01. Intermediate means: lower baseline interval 3.63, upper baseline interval 3.89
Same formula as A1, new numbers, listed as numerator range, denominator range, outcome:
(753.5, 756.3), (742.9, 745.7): 1.07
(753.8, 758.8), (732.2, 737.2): 1.14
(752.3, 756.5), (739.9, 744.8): 1.06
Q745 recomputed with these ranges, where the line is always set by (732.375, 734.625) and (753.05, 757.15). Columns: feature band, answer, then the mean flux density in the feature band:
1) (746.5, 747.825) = -0.006 nm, 3.73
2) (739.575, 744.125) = -0.077 nm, 3.66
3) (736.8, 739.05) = -0.068 nm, 3.61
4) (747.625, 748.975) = -0.042 nm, 3.86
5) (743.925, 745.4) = 0.005 nm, 3.65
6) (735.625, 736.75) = 0.000 nm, 3.47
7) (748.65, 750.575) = -0.002 nm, 3.78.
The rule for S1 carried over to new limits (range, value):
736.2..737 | 3.47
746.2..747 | 3.67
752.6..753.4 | 3.72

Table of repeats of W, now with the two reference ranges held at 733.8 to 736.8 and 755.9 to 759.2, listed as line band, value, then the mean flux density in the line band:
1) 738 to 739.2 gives -0.04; 3.64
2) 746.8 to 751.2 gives -0.09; 3.81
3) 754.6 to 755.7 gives -0.03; 3.95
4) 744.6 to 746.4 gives -0.01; 3.69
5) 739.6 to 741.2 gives -0.03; 3.63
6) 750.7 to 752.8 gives -0.05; 3.88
